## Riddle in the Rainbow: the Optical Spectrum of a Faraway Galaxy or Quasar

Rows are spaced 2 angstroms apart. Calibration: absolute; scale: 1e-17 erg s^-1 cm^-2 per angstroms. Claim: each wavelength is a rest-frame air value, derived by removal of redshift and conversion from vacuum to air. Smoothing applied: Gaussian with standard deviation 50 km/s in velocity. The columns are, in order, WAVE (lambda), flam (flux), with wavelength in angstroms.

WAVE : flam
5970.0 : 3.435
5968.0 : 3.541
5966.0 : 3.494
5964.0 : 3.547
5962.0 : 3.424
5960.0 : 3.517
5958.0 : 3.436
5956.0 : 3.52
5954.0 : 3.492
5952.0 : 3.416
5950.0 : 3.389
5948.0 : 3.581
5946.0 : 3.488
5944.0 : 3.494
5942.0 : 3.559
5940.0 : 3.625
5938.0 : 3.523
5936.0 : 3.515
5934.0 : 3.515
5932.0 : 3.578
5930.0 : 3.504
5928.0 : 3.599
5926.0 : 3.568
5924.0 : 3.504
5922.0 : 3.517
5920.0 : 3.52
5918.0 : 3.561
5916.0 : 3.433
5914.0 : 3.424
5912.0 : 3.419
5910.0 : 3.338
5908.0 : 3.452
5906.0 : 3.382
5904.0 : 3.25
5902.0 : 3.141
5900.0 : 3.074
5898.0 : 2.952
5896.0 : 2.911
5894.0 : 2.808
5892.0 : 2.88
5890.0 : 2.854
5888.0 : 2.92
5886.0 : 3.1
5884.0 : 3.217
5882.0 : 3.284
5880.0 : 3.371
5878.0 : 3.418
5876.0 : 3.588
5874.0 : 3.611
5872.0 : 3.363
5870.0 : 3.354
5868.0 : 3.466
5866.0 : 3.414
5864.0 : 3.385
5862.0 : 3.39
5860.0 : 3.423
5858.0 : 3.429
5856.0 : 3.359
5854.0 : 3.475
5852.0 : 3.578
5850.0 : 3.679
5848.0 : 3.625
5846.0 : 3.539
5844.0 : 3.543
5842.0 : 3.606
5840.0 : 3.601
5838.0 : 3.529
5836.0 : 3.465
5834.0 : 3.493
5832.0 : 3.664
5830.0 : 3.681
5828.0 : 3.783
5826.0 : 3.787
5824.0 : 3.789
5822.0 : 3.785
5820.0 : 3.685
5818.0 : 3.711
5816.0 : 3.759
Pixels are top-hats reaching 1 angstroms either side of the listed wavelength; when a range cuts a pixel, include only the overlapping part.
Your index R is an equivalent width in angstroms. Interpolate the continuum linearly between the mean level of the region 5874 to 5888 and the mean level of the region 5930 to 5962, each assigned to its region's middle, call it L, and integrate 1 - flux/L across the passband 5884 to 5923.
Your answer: 2.1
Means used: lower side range 3.32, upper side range 3.51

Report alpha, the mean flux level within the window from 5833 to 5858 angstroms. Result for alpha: 3.54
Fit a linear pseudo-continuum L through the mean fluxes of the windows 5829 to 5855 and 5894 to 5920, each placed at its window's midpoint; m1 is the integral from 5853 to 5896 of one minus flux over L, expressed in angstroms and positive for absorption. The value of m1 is 1.8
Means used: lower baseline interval 3.58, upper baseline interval 3.27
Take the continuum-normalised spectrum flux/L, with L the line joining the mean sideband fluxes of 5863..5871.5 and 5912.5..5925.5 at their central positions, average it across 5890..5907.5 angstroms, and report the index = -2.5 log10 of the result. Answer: 0.14 mag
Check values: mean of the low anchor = 3.4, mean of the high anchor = 3.49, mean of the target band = 3.05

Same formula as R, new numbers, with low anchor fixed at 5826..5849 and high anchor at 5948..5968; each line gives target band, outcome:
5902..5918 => 0.7 angstroms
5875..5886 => 0.6 angstroms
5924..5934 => -0.1 angstroms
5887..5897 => 1.9 angstroms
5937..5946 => -0.1 angstroms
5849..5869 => 0.7 angstroms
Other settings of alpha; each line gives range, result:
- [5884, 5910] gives 3.08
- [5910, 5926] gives 3.48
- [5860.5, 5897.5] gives 3.24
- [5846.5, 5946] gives 3.38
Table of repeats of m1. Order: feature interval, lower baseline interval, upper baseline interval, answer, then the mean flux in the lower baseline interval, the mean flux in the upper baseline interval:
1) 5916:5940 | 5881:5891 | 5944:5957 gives -1.4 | 3.08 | 3.48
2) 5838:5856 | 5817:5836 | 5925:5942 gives 0.5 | 3.7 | 3.55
